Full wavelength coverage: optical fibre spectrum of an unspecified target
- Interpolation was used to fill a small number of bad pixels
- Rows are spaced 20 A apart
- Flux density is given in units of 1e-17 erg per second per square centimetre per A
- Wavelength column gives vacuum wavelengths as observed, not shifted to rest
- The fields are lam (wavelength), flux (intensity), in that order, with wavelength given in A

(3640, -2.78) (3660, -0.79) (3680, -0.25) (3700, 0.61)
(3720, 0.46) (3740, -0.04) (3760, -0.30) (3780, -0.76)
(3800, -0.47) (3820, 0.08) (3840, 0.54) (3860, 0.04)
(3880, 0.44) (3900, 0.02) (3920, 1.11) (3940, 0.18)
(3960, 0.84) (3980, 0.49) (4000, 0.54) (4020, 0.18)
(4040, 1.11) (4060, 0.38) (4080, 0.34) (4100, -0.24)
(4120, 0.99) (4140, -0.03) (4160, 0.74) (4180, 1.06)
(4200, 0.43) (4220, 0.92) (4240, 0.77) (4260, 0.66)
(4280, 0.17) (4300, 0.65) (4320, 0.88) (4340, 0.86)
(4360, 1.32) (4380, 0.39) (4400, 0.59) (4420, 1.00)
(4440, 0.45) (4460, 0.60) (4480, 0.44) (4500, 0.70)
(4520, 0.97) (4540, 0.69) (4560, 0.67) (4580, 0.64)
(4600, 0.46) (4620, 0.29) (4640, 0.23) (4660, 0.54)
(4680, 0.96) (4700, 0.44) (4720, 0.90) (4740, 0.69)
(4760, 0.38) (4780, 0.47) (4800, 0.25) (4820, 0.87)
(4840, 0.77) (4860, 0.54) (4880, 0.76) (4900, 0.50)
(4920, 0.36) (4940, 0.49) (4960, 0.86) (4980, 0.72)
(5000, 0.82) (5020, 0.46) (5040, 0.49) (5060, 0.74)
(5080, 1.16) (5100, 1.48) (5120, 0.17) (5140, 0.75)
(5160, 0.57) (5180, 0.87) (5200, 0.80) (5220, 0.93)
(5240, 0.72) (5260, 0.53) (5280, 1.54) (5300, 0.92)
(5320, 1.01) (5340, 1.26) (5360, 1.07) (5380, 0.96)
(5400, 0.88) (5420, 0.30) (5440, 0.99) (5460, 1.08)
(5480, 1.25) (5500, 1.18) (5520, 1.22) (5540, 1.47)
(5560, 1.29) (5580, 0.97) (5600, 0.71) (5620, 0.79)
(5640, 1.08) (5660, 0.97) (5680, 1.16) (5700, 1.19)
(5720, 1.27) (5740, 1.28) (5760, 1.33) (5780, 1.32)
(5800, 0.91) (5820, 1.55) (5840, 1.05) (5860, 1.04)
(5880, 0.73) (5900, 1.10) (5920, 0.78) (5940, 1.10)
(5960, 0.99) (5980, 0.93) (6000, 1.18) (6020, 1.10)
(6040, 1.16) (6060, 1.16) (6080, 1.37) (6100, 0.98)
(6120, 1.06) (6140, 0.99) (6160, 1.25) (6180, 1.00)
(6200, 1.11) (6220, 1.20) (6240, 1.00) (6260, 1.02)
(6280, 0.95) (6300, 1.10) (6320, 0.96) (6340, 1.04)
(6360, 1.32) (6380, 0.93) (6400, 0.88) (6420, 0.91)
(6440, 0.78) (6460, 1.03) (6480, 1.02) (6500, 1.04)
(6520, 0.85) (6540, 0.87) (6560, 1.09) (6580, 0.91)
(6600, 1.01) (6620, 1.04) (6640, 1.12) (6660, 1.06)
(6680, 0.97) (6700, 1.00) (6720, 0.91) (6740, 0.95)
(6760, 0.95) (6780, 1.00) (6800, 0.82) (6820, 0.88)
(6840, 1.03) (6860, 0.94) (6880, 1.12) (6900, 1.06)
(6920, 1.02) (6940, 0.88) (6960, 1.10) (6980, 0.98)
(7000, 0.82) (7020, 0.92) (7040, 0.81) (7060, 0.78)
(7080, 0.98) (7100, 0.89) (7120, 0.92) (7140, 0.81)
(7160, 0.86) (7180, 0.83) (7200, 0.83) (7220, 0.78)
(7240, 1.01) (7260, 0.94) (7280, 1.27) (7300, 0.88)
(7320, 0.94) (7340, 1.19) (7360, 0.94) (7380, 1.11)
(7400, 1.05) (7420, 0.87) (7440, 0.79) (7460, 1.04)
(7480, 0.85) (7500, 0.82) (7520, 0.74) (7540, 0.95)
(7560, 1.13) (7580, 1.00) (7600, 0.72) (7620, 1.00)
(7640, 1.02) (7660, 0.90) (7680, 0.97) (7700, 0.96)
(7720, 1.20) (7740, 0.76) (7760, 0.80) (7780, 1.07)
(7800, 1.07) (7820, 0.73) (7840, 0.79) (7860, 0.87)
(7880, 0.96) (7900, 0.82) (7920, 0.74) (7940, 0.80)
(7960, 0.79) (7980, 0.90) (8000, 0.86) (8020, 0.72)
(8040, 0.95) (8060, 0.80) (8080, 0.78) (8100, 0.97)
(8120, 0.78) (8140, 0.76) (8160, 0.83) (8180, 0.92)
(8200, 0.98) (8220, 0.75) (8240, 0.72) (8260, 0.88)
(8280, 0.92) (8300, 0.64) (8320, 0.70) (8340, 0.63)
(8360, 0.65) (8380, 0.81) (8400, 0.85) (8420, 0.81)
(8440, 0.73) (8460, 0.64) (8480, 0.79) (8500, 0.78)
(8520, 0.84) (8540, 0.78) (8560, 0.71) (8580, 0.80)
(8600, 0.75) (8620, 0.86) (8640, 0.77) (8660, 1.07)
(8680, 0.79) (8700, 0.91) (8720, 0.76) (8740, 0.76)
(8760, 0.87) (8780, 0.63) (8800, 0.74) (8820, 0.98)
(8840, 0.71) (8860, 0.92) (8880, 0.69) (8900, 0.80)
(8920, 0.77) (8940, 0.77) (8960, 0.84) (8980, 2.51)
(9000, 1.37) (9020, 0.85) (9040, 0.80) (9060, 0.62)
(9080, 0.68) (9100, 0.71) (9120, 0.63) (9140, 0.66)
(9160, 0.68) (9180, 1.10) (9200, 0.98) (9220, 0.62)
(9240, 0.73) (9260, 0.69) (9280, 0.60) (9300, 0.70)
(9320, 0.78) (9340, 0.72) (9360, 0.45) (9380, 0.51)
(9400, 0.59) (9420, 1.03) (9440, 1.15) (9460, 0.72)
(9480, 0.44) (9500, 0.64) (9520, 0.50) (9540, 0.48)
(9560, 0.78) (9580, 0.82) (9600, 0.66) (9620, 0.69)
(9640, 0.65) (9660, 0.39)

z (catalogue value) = 0.37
